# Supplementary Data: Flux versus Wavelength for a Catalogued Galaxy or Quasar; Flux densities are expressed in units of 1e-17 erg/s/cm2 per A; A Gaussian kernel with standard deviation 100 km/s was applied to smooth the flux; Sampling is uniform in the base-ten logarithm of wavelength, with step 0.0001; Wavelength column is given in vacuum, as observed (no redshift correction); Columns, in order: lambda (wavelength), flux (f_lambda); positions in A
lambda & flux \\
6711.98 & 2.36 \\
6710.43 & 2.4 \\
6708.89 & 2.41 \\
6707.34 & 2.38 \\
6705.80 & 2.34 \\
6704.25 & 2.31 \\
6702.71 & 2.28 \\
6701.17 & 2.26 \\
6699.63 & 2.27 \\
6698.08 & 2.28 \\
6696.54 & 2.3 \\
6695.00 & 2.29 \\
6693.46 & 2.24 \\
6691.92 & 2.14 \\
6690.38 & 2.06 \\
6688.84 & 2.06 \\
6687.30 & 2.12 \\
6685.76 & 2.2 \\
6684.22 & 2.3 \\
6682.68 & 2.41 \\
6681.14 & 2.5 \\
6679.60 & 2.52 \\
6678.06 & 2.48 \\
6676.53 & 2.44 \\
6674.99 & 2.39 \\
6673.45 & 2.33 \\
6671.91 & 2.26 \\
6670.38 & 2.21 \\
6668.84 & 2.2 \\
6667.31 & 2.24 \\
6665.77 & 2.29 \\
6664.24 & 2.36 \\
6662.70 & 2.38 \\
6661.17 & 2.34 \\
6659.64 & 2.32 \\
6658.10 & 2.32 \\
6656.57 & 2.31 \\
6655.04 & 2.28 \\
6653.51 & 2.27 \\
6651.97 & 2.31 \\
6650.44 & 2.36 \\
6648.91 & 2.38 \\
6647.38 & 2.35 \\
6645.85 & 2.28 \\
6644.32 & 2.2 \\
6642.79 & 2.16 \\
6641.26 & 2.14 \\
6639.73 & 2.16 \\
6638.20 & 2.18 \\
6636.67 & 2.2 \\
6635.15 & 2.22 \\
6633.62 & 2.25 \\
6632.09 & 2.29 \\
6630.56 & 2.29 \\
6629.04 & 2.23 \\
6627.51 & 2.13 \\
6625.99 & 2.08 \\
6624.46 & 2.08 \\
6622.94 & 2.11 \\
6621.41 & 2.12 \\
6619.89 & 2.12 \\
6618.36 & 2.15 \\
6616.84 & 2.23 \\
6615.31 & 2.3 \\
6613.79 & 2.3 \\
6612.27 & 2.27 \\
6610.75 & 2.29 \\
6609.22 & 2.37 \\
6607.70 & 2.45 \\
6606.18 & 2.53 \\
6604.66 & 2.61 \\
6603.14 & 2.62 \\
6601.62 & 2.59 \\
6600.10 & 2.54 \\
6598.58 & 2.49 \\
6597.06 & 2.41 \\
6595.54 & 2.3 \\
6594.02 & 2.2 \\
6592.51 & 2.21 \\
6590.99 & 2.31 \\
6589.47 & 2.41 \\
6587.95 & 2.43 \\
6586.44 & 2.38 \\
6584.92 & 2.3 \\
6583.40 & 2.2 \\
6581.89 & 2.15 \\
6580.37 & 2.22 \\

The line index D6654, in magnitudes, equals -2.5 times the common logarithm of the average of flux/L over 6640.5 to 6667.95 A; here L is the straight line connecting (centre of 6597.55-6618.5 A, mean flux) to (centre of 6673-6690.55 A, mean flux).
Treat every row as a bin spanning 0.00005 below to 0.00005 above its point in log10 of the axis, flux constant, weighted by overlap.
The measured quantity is 0.031 mag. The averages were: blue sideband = 2.42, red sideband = 2.33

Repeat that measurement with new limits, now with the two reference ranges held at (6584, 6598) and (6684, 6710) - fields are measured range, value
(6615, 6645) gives 0.06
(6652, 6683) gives -0.03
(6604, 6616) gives -0.03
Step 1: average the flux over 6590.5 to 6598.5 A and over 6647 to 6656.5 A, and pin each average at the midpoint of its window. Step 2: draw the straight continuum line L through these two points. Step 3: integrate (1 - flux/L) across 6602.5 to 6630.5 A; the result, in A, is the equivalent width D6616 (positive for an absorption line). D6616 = 0.4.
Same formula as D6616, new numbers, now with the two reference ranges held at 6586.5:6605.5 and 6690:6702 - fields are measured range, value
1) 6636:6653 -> 0.6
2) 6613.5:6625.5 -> 1.1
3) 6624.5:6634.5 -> 0.7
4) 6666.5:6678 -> -0.1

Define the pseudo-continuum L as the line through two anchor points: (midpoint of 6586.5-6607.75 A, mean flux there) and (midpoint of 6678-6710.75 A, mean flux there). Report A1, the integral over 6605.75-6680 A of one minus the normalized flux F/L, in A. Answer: 2.9 A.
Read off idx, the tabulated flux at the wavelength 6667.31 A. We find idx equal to 2.24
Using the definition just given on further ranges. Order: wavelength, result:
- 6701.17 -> 2.26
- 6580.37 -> 2.22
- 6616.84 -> 2.23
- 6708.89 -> 2.41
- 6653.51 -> 2.27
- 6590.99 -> 2.31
